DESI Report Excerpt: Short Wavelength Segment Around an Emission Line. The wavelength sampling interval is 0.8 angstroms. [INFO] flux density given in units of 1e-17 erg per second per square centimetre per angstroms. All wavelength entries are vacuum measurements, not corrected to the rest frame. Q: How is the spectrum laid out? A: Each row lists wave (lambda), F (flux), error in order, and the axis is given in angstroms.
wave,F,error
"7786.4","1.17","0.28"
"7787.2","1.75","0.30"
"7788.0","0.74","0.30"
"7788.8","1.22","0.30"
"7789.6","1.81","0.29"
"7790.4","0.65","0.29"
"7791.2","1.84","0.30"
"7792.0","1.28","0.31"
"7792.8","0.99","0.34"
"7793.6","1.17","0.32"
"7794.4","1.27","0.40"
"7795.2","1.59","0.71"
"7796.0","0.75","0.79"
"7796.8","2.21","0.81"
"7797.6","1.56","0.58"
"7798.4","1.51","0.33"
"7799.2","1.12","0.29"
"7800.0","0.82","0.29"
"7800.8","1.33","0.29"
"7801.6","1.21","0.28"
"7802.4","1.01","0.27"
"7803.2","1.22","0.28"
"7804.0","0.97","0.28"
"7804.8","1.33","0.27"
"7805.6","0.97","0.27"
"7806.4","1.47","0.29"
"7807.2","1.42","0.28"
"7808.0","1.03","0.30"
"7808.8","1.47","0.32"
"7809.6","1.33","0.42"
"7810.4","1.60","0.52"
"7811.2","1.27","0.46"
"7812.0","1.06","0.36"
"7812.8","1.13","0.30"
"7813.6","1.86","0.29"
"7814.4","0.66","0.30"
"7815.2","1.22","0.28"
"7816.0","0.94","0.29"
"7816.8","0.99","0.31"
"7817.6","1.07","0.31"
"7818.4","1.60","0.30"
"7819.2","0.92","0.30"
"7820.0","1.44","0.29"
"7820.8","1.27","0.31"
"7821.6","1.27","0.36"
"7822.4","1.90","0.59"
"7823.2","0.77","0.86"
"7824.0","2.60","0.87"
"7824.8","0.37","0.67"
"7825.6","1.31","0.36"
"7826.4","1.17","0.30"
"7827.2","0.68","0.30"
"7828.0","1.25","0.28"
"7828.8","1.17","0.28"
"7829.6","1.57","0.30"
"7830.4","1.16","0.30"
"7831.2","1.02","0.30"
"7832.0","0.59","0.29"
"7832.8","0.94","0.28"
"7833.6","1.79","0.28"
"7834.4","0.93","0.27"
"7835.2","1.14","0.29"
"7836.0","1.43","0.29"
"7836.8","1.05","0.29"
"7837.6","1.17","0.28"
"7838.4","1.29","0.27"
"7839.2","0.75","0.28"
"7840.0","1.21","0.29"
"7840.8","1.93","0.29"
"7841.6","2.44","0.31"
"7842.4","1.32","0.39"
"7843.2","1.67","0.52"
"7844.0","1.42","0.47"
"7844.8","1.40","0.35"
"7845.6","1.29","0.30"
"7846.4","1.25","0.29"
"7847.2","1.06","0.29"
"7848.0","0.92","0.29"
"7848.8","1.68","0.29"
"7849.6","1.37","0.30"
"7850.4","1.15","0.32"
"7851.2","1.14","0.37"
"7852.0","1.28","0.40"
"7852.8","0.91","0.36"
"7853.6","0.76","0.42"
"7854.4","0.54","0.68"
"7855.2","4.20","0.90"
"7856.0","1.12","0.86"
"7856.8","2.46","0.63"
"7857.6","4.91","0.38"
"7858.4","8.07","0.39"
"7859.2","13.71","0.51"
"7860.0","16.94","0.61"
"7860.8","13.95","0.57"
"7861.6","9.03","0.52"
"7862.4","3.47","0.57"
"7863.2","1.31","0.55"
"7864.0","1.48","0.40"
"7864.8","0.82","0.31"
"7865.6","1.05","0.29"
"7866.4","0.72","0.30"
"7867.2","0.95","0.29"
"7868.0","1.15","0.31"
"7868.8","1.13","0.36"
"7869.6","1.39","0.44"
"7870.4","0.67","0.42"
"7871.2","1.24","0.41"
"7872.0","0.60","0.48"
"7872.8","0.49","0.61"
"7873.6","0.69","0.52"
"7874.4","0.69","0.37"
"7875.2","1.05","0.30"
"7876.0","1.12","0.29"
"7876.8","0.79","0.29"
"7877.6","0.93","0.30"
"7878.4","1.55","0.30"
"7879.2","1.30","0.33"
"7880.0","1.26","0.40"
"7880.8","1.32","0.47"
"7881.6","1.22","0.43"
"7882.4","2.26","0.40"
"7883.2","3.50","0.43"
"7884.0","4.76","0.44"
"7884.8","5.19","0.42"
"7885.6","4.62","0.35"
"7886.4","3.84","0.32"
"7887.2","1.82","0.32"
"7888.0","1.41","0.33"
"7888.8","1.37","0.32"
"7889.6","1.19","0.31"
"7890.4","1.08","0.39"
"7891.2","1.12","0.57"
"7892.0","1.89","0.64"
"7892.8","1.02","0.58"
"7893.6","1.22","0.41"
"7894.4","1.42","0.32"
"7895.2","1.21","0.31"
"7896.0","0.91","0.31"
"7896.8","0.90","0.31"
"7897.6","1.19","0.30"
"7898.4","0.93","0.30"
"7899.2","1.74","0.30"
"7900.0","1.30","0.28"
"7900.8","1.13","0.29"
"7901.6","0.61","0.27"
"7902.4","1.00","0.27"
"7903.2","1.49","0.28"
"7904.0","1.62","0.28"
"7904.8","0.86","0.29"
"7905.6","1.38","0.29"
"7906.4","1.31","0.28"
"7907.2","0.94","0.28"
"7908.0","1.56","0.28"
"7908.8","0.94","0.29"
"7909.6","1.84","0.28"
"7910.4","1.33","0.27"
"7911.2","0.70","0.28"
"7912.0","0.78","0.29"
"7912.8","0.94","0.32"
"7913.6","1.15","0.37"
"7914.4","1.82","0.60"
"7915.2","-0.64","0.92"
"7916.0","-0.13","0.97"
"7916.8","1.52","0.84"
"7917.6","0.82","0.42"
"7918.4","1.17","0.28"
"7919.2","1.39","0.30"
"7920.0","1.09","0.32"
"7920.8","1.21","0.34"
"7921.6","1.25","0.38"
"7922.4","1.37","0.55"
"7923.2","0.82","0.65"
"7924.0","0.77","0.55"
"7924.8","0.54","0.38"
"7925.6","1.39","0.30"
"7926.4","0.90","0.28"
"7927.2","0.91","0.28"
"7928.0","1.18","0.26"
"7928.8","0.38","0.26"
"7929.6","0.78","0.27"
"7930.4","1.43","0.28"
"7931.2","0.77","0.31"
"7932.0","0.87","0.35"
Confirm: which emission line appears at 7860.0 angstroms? H-alpha 6563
